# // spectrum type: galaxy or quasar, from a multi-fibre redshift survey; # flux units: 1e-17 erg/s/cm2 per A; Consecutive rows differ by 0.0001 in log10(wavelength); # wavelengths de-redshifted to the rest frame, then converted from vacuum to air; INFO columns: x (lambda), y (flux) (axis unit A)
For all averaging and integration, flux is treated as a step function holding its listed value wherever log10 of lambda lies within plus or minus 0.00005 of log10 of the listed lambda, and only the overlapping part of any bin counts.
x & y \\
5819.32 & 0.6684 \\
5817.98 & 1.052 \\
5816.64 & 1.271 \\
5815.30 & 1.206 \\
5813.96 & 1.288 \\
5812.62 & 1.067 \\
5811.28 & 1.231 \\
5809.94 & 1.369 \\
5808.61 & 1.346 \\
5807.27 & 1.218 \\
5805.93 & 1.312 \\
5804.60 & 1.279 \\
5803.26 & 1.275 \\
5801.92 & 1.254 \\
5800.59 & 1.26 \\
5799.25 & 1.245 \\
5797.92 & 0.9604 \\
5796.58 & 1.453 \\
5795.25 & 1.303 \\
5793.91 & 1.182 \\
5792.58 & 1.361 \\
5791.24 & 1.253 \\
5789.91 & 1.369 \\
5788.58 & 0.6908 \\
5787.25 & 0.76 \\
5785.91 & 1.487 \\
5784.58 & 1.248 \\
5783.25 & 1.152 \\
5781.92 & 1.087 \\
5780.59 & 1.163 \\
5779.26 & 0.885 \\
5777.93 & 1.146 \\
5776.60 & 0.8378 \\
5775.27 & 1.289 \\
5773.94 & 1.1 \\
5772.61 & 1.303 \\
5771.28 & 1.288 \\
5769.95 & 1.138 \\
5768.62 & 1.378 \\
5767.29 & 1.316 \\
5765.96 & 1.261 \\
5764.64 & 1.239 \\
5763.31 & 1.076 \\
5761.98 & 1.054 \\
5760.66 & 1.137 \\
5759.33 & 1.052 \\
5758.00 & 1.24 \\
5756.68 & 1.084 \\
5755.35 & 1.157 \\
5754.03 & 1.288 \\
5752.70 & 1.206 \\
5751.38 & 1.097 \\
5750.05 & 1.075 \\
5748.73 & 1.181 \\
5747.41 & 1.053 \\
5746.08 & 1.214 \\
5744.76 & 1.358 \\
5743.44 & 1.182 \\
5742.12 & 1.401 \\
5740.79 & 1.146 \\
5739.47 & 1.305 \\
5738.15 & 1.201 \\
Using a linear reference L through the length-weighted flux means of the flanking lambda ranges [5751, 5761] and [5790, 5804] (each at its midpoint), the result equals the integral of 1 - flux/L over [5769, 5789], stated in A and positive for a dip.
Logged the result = 1.7 A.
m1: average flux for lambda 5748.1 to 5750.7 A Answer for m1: 1.13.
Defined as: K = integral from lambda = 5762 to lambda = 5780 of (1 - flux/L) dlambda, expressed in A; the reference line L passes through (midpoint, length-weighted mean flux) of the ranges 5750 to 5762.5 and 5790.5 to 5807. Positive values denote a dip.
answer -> 0.2 A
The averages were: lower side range 1.14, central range 1.17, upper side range 1.26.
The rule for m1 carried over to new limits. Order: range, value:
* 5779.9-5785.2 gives 1.16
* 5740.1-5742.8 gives 1.27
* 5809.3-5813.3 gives 1.22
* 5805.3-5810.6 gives 1.31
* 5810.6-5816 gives 1.2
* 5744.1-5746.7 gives 1.29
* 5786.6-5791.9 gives 1.02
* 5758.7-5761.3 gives 1.09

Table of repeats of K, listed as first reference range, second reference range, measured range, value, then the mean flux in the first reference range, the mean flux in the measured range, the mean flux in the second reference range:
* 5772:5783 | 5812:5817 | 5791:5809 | -1.5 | 1.1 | 1.26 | 1.2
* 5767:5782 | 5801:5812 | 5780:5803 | 0.7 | 1.16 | 1.19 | 1.28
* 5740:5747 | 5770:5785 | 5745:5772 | 0.4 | 1.25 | 1.18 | 1.13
